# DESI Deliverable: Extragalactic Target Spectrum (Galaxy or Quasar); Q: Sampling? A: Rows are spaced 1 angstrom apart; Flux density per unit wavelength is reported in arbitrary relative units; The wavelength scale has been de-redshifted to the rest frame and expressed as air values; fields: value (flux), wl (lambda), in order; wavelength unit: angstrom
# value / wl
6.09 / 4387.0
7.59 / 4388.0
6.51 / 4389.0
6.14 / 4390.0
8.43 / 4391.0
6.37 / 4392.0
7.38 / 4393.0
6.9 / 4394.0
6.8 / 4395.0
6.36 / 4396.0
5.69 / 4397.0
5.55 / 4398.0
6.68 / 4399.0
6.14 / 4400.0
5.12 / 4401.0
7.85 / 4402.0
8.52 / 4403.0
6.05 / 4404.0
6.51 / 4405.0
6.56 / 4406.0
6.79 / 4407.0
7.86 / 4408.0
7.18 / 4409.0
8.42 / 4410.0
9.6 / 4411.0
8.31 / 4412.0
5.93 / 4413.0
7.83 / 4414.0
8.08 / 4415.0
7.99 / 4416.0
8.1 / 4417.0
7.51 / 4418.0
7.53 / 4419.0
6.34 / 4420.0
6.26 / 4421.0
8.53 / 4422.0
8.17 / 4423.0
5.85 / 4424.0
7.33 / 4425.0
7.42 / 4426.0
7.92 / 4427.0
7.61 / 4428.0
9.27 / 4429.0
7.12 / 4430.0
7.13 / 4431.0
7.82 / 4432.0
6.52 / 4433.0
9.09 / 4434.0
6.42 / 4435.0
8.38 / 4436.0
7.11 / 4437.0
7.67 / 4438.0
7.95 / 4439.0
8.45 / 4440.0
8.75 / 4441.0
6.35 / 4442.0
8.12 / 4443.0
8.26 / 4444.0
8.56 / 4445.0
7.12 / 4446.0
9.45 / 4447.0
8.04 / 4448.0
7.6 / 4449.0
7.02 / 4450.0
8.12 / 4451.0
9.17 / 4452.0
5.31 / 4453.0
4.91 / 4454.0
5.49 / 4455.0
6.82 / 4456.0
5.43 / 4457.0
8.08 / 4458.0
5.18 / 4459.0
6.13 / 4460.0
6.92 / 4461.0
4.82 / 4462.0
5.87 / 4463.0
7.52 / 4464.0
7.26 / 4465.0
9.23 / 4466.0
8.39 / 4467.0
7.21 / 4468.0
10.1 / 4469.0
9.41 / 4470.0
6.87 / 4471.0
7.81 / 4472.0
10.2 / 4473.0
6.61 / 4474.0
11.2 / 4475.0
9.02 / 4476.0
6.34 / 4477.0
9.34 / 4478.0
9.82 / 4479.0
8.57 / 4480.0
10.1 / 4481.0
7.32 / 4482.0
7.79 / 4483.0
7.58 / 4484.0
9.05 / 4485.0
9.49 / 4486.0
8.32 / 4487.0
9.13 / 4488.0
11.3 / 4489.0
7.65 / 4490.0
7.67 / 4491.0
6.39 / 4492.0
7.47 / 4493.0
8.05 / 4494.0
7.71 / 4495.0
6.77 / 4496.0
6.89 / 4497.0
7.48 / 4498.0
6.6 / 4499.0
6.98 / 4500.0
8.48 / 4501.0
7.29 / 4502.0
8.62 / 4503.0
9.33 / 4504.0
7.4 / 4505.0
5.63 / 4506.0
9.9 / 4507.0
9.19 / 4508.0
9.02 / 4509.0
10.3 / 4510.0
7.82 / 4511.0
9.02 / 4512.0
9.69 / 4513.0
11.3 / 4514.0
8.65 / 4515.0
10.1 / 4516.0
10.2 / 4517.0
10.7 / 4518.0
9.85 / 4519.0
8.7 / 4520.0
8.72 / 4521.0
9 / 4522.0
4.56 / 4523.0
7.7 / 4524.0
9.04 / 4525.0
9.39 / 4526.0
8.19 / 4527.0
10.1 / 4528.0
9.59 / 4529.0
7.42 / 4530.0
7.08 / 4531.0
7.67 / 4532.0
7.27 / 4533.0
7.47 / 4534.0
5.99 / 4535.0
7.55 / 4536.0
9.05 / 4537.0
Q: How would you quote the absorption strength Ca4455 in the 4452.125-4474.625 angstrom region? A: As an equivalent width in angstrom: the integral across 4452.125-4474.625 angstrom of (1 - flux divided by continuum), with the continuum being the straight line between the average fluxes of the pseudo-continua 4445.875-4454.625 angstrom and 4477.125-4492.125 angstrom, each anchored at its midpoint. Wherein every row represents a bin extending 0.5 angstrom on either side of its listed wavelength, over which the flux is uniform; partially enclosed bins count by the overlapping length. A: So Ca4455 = 2.2 angstrom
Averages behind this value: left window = 7.4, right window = 8.63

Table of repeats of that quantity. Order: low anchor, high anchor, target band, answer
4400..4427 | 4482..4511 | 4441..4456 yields 0.5 angstrom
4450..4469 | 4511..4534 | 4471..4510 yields -2.4 angstrom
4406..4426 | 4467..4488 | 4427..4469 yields 3.5 angstrom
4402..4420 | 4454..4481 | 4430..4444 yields -0.1 angstrom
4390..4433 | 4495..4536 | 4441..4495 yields 0.1 angstrom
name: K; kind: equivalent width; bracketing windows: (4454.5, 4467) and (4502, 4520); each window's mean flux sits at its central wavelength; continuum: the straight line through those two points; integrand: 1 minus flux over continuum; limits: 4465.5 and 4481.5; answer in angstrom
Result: -3.28 angstrom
